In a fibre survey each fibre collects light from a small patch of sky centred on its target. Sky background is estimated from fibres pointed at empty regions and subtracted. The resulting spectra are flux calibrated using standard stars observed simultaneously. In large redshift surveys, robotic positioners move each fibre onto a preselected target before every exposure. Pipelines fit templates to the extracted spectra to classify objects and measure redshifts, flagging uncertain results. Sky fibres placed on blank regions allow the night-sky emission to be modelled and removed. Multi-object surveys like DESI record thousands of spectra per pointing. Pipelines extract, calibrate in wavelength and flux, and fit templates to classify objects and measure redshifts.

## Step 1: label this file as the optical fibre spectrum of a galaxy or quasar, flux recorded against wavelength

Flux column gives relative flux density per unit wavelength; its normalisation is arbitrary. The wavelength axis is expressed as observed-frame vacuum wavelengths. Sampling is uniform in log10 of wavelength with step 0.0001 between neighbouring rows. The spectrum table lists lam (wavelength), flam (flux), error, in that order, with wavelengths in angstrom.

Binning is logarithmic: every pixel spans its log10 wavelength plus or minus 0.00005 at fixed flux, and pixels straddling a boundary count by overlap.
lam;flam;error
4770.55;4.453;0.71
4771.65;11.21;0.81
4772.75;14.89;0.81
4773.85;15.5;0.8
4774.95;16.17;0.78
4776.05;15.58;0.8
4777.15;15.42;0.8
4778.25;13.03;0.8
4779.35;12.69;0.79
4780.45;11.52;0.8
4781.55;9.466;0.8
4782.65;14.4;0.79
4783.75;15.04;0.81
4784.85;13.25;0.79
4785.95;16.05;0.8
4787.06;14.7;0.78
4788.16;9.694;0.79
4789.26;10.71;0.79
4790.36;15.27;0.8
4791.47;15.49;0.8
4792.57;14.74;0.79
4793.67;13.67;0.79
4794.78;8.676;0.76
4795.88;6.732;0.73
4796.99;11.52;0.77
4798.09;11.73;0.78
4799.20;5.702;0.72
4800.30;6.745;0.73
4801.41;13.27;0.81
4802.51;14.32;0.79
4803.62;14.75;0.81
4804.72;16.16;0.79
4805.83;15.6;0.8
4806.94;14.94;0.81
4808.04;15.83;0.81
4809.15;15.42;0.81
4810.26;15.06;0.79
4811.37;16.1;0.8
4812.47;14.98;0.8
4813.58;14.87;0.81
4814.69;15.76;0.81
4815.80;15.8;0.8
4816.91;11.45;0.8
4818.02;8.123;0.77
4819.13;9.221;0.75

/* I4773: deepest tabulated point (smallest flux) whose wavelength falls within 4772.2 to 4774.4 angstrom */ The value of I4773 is 14.89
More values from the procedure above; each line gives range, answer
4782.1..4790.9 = 9.694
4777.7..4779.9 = 12.69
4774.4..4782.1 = 9.466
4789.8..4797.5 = 6.732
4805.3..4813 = 14.94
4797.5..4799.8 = 5.702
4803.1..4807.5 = 14.75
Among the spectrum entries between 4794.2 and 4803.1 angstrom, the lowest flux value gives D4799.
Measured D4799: 5.702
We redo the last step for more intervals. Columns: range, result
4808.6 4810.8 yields 15.06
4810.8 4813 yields 14.98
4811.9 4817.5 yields 11.45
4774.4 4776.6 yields 15.58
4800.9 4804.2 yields 13.27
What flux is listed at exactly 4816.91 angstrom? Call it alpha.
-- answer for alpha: 11.45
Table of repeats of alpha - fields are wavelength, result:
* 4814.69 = 15.76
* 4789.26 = 10.71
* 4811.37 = 16.1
